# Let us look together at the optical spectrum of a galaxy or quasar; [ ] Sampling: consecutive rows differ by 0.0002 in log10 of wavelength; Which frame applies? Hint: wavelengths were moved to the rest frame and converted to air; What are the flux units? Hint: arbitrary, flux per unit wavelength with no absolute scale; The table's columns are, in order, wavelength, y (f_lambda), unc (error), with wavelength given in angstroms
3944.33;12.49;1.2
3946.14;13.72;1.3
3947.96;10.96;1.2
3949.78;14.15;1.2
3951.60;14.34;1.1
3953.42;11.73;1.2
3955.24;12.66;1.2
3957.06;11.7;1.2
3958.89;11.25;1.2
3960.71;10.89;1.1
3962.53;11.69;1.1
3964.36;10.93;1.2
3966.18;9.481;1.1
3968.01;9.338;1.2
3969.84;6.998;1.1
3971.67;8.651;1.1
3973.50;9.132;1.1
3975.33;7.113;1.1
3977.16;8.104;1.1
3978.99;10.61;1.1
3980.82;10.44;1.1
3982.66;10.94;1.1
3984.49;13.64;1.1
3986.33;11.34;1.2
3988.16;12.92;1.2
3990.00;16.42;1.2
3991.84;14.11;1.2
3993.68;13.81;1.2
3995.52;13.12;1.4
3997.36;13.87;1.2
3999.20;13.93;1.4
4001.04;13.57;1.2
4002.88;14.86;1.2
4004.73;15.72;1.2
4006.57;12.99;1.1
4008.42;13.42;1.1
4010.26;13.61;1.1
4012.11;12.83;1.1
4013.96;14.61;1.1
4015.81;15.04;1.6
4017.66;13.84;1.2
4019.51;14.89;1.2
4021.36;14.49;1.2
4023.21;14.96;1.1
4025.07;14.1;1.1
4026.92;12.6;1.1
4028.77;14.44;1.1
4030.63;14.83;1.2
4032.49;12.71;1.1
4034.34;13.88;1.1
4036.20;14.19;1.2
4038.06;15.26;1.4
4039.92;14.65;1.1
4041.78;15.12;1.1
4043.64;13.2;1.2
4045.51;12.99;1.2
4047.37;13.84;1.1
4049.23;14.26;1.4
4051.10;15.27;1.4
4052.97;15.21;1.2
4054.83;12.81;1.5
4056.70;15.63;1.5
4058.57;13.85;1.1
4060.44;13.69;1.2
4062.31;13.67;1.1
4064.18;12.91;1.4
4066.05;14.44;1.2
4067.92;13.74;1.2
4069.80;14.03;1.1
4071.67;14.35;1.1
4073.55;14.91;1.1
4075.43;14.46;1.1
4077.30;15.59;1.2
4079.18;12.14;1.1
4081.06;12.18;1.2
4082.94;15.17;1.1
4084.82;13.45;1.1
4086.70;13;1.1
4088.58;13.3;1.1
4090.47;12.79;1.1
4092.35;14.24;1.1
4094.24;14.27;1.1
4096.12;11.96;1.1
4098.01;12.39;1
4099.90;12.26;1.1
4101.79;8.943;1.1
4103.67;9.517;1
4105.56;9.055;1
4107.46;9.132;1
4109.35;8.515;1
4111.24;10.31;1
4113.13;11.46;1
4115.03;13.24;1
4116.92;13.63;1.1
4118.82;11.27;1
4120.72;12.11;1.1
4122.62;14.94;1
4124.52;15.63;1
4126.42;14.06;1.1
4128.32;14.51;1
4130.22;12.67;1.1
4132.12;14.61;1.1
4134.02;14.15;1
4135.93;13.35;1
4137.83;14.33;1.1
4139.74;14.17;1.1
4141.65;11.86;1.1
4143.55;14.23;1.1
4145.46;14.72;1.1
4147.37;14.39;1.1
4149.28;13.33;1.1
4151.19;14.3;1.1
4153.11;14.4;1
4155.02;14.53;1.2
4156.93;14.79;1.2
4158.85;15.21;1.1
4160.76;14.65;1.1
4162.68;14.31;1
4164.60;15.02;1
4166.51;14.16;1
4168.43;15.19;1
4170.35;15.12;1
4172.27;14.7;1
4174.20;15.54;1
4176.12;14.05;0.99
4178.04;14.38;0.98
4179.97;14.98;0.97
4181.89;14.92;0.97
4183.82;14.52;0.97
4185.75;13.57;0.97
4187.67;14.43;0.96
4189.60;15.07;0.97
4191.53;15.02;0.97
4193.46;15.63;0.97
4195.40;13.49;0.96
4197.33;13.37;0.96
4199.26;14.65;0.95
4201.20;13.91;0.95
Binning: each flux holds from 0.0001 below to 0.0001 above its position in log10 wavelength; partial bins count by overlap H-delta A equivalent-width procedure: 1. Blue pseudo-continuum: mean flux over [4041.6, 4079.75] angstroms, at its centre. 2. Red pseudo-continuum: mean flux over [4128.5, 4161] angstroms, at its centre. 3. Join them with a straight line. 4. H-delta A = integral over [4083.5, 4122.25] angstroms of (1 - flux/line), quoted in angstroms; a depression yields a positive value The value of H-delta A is 6.3 angstroms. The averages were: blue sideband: 14.1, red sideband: 14.1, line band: 11.8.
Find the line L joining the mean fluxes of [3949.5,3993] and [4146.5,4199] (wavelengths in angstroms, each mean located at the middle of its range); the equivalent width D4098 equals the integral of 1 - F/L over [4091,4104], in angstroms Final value 1.18 angstroms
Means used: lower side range 11.2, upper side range 14.6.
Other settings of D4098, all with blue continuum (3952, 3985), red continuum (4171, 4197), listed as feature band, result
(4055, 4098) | -4.49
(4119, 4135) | -0.56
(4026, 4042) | -3.47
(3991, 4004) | -3.61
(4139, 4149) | -0.01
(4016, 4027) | -2.86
